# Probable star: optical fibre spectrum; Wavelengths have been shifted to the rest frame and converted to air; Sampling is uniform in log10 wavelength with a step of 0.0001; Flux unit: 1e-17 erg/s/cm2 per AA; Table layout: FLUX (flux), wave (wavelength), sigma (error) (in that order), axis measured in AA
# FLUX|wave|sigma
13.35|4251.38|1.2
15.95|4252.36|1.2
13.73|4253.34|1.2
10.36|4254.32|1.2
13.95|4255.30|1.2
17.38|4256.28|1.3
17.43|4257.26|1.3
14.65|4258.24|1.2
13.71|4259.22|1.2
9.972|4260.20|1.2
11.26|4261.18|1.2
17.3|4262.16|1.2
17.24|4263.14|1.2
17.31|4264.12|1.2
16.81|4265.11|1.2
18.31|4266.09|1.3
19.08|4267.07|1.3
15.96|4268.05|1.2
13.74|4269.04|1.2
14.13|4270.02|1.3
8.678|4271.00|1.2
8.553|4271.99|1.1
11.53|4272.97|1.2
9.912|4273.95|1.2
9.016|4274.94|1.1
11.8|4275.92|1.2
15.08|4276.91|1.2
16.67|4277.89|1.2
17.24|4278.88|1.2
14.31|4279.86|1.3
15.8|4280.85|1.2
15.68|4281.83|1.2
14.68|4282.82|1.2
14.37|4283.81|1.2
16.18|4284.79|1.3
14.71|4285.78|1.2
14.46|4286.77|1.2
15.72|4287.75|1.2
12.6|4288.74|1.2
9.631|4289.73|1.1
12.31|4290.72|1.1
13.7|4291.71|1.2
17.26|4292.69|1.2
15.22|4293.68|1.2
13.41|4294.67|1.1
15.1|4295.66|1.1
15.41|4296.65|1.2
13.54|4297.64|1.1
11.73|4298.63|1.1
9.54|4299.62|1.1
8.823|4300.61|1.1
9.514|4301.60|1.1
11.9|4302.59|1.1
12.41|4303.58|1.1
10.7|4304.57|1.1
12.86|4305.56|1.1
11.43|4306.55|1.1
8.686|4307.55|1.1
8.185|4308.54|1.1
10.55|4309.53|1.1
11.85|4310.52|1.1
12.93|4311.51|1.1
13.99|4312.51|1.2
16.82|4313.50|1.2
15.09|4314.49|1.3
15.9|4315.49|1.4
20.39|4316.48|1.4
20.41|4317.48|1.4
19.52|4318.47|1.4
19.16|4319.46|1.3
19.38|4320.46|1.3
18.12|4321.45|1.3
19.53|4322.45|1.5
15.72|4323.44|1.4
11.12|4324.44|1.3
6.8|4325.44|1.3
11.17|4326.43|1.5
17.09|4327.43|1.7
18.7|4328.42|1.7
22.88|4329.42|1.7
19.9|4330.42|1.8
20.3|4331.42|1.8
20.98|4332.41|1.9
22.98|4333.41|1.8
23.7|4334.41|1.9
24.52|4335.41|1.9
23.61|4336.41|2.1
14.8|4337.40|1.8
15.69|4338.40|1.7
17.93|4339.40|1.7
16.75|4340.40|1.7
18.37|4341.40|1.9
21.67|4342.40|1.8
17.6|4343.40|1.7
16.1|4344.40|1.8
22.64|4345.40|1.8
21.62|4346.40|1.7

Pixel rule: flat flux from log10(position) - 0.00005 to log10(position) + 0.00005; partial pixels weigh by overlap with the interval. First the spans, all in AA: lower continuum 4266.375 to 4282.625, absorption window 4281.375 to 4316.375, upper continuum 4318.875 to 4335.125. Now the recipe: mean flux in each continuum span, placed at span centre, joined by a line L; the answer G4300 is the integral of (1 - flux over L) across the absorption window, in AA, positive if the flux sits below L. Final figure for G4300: 5.6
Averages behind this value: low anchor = 13.7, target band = 13.1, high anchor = 18.1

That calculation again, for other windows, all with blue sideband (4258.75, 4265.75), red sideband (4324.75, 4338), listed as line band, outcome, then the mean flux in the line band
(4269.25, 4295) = 4.0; 13.6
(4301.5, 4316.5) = 4.3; 12.5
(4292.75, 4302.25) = 2.4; 12.7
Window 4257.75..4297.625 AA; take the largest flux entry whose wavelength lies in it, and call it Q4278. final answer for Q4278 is 19.08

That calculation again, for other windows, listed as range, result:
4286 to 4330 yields 22.88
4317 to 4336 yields 24.52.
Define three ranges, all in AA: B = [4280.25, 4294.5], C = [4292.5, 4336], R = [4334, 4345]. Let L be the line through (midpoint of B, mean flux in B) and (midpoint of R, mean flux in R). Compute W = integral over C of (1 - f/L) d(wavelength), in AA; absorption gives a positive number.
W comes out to 4.2 AA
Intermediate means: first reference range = 14.4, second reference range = 19.2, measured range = 15.4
